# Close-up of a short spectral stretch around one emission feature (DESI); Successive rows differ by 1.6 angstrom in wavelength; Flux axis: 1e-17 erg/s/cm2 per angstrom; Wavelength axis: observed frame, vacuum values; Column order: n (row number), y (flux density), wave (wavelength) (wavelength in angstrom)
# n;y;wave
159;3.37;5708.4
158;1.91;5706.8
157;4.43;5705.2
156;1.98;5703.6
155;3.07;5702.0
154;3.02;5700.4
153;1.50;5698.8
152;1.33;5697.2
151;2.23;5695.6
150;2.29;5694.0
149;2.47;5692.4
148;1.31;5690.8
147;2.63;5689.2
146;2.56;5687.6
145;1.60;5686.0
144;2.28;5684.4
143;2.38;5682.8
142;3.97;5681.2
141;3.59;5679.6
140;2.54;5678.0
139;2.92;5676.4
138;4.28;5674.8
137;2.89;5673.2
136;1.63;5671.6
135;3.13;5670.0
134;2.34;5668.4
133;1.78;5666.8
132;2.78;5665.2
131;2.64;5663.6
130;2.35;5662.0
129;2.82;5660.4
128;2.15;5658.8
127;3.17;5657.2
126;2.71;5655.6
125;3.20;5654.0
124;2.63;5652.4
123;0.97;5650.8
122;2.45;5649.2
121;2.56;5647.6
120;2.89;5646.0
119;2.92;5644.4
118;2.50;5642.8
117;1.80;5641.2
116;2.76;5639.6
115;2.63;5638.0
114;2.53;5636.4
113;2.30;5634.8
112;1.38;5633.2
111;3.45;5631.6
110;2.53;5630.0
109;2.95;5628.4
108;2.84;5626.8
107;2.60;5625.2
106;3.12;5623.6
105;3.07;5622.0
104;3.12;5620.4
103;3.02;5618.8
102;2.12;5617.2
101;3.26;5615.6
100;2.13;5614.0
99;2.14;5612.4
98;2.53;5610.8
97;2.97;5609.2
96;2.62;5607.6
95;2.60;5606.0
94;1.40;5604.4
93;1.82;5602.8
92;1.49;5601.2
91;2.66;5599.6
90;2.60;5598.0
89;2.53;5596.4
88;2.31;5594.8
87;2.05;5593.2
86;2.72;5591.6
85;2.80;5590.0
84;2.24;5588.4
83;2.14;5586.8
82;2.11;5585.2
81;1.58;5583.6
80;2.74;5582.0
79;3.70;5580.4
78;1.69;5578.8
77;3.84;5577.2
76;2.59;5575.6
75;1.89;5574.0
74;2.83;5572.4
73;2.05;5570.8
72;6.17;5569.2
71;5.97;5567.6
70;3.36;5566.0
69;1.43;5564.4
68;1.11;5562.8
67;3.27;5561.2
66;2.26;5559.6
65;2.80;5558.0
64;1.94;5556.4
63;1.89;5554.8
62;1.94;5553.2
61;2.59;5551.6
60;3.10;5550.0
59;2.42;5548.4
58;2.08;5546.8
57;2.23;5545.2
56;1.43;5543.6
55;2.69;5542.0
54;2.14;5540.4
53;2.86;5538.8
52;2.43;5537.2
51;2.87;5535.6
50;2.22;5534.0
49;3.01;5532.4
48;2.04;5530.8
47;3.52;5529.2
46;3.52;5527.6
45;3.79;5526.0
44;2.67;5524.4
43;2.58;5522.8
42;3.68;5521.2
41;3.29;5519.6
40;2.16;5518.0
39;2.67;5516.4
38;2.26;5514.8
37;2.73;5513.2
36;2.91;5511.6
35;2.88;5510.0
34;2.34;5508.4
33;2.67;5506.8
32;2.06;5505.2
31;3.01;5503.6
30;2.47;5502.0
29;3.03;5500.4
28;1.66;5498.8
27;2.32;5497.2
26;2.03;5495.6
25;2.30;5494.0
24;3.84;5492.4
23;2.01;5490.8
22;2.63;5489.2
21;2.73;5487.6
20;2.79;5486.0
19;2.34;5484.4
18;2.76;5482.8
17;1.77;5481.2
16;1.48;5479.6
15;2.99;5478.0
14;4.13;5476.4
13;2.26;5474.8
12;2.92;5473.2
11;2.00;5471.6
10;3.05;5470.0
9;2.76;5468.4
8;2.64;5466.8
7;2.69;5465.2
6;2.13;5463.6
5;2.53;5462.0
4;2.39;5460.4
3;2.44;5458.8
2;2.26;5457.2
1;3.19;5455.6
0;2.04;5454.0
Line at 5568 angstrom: H-beta 4861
